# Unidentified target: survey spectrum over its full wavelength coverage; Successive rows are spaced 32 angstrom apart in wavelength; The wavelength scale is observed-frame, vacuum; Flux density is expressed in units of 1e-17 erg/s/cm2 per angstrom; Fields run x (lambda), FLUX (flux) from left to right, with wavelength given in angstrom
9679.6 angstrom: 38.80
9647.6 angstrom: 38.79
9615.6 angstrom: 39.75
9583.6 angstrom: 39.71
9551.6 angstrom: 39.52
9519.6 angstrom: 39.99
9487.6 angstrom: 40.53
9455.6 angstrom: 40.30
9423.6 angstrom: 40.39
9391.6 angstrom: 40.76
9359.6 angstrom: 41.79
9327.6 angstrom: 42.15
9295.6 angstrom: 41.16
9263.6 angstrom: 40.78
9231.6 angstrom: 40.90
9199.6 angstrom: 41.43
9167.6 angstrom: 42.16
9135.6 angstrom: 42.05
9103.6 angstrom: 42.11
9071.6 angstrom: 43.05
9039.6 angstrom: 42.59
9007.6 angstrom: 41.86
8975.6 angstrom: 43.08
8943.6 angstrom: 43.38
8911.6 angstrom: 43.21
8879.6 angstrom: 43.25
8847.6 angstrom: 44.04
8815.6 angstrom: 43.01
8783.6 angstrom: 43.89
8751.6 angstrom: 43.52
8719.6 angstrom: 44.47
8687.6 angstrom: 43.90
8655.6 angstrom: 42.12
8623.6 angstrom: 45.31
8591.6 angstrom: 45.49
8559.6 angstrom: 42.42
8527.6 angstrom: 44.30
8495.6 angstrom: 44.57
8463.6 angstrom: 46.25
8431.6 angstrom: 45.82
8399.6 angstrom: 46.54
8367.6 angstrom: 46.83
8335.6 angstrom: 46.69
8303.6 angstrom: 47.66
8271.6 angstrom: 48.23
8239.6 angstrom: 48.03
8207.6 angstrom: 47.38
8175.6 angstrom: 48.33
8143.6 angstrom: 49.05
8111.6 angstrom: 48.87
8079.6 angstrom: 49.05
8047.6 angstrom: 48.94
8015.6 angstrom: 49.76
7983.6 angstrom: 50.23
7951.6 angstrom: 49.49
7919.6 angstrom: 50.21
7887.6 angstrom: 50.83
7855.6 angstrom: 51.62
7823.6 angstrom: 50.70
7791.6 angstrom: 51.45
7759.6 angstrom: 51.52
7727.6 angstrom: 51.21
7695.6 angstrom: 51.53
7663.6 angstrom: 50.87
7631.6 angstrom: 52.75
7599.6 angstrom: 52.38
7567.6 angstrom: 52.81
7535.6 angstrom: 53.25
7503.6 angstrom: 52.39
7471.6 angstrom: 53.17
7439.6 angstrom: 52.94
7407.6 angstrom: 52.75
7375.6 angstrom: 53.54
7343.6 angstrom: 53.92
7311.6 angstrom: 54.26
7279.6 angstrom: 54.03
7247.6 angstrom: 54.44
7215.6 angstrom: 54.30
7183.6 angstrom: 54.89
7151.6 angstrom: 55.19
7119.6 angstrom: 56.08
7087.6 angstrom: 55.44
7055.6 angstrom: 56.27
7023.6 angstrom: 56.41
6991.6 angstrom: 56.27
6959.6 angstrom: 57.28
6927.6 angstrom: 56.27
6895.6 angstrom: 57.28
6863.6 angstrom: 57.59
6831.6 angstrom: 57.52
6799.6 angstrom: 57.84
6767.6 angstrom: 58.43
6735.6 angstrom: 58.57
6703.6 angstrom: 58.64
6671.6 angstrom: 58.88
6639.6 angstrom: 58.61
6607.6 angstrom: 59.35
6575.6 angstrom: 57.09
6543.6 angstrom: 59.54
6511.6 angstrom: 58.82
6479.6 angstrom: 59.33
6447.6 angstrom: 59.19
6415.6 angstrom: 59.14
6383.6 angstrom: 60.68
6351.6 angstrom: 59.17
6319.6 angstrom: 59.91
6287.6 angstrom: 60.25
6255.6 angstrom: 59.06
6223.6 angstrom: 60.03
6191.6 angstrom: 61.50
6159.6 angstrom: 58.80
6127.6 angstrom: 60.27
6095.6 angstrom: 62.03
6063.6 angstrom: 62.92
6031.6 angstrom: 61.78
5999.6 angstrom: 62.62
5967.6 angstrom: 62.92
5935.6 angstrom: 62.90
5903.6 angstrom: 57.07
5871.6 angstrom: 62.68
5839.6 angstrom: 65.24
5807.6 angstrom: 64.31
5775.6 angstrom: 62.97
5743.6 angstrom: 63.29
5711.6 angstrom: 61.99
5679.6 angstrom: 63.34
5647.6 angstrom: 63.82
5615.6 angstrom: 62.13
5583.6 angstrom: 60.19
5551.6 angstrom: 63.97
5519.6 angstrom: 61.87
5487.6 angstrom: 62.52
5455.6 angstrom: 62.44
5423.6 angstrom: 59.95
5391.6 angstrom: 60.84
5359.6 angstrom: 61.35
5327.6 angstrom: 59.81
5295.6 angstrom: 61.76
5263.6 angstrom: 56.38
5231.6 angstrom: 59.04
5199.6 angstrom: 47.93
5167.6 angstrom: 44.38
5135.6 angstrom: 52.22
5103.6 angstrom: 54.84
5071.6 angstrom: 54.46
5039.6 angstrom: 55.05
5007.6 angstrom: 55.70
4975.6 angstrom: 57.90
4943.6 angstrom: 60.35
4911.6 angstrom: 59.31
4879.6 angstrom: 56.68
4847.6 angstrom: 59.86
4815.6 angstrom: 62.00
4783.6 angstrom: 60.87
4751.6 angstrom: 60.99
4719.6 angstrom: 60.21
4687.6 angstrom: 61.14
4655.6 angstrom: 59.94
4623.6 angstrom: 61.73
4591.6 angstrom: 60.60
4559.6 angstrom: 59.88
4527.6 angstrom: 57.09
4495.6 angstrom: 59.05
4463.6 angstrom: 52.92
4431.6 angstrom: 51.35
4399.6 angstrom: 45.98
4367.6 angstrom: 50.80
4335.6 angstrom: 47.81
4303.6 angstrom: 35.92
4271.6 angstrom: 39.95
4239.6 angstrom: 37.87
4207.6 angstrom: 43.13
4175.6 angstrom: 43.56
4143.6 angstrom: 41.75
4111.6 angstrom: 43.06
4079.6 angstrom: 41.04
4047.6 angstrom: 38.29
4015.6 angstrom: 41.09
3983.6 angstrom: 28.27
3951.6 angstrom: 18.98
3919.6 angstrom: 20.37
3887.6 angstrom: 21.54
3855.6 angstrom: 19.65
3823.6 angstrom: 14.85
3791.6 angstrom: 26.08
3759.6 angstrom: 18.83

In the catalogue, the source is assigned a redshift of 0.00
